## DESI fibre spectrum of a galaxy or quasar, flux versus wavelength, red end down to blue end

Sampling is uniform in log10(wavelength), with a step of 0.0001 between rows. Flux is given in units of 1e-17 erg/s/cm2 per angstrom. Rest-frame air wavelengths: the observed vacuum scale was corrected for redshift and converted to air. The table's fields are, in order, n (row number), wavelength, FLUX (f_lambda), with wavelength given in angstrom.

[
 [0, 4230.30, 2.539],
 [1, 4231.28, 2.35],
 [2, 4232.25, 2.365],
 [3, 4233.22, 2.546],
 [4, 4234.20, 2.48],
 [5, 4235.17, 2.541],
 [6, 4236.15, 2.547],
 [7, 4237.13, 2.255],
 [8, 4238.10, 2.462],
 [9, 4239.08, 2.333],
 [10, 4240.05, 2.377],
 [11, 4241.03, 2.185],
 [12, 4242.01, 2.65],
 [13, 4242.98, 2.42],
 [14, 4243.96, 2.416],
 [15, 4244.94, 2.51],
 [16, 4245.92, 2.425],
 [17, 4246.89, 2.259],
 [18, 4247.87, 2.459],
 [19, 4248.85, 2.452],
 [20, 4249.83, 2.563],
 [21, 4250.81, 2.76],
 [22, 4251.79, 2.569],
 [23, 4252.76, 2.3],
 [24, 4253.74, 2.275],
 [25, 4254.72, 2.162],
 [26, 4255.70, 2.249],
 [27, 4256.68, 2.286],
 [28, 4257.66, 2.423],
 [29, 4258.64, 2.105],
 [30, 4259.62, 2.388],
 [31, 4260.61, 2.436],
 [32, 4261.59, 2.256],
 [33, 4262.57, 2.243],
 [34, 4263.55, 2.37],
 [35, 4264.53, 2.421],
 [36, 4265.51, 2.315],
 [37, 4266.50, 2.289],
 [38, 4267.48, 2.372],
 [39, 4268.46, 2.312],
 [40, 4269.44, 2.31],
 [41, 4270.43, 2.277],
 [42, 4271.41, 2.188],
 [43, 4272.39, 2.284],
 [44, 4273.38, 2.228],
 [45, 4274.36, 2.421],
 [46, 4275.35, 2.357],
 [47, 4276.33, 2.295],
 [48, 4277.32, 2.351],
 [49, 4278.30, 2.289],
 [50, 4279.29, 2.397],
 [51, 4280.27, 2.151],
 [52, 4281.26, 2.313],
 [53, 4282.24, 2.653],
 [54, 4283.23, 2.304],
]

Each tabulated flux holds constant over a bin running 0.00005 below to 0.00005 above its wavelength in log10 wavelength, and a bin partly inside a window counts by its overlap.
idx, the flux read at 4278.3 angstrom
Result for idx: 2.289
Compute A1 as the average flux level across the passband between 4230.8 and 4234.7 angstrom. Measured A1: 2.44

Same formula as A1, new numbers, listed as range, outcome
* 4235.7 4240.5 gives 2.4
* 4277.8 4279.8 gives 2.35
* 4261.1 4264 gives 2.29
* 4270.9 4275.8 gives 2.29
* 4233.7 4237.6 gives 2.45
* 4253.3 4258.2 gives 2.28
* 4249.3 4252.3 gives 2.63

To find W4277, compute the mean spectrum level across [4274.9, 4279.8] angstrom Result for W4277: 2.34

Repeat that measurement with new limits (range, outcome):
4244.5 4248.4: 2.41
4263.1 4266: 2.37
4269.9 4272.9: 2.25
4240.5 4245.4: 2.43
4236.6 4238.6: 2.36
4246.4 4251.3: 2.5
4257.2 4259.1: 2.26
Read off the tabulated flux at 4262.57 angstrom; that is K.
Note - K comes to 2.243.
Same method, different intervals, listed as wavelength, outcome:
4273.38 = 2.228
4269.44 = 2.31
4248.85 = 2.452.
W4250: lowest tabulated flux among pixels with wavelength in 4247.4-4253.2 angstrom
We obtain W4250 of 2.3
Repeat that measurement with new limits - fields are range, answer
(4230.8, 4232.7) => 2.35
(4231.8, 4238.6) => 2.255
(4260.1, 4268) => 2.243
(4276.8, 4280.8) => 2.151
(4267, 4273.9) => 2.188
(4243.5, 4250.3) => 2.259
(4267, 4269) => 2.312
